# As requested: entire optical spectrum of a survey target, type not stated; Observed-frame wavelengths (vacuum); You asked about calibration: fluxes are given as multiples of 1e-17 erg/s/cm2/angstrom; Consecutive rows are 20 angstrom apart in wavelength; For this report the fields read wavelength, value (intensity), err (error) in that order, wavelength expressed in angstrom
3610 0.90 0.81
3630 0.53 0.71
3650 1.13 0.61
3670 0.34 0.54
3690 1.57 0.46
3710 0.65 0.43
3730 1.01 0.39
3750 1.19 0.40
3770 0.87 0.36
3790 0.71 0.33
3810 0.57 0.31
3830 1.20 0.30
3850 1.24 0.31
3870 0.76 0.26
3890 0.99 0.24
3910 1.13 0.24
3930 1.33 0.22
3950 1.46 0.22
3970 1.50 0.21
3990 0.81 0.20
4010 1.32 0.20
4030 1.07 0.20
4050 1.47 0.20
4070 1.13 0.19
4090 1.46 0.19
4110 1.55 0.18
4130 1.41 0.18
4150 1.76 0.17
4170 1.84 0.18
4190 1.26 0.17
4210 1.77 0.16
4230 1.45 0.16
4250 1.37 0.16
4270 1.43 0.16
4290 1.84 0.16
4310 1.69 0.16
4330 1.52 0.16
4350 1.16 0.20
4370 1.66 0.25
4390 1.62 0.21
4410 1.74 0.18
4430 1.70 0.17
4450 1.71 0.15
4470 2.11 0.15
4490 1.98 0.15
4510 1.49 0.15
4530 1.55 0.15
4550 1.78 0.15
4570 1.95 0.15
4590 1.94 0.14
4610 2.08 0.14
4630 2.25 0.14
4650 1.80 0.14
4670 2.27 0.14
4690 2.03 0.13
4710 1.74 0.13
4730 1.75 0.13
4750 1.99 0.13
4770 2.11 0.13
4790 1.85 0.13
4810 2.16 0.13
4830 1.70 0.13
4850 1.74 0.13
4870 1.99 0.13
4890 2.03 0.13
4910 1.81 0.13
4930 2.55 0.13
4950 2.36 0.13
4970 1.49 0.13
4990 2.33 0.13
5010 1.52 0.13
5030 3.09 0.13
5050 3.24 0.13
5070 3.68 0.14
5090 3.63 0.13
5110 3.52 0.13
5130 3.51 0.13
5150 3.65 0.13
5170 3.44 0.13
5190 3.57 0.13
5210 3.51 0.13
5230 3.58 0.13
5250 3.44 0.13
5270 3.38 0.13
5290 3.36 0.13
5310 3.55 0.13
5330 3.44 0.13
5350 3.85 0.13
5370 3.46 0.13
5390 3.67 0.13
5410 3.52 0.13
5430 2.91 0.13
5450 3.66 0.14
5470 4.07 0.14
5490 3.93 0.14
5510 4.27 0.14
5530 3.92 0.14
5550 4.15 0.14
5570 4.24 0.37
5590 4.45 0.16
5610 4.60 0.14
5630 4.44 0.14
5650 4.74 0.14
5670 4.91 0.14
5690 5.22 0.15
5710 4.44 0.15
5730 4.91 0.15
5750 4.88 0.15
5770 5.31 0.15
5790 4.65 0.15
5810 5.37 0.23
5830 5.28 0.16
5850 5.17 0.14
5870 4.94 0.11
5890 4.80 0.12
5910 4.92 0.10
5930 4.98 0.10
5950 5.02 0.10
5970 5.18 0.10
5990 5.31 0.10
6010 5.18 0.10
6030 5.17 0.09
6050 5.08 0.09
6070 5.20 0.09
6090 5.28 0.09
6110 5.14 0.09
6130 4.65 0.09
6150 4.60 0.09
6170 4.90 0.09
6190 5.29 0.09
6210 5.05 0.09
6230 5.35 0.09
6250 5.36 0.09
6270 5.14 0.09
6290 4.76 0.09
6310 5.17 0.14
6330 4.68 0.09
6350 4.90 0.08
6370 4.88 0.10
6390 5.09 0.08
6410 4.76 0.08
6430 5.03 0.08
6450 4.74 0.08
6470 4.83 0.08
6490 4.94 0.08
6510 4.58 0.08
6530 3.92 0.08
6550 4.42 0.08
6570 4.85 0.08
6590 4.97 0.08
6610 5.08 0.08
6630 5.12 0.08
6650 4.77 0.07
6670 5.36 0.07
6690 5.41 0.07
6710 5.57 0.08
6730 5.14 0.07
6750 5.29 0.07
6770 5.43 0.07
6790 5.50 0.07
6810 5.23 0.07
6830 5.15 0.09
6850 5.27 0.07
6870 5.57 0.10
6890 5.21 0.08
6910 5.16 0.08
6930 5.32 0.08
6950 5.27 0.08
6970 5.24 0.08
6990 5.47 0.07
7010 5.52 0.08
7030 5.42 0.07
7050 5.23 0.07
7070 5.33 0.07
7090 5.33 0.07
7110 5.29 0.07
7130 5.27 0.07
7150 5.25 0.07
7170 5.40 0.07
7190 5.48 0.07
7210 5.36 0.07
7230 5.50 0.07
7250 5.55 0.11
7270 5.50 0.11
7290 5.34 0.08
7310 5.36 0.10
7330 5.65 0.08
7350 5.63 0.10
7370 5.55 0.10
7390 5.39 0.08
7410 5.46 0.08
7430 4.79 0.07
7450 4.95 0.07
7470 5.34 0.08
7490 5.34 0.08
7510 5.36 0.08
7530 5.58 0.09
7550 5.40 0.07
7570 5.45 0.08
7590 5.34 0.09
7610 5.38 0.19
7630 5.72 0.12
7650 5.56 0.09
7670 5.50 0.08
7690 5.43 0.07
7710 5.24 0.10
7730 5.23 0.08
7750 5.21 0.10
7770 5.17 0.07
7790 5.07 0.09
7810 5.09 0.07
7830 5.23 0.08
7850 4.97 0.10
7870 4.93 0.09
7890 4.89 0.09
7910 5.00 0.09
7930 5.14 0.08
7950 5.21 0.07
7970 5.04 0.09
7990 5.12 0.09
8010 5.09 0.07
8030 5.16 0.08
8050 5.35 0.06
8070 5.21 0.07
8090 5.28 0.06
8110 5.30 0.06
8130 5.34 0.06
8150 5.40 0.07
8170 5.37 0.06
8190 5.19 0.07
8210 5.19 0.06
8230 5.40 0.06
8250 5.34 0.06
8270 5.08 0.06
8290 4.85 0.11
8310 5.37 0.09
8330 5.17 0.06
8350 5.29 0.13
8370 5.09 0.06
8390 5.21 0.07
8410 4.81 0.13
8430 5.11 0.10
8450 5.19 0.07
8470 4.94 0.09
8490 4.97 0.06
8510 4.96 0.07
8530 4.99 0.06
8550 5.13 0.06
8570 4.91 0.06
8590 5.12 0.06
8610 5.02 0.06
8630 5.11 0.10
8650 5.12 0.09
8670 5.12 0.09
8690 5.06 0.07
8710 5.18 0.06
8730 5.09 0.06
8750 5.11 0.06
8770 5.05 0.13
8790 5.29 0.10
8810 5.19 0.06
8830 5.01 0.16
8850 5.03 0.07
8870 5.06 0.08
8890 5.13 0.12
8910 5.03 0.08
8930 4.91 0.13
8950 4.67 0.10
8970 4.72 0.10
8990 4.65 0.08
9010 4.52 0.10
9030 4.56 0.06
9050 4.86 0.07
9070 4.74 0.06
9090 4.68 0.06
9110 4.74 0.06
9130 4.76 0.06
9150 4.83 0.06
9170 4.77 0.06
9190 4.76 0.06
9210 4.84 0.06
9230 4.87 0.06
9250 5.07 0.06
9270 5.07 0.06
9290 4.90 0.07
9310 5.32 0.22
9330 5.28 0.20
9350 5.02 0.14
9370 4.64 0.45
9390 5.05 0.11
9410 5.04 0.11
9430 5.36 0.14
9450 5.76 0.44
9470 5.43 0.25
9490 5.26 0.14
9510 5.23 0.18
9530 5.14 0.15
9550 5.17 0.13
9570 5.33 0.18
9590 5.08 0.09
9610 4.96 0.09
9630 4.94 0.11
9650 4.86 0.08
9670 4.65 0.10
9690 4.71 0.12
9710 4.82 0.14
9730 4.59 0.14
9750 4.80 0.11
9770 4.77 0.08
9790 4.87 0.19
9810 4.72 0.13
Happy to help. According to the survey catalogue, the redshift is 0.26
